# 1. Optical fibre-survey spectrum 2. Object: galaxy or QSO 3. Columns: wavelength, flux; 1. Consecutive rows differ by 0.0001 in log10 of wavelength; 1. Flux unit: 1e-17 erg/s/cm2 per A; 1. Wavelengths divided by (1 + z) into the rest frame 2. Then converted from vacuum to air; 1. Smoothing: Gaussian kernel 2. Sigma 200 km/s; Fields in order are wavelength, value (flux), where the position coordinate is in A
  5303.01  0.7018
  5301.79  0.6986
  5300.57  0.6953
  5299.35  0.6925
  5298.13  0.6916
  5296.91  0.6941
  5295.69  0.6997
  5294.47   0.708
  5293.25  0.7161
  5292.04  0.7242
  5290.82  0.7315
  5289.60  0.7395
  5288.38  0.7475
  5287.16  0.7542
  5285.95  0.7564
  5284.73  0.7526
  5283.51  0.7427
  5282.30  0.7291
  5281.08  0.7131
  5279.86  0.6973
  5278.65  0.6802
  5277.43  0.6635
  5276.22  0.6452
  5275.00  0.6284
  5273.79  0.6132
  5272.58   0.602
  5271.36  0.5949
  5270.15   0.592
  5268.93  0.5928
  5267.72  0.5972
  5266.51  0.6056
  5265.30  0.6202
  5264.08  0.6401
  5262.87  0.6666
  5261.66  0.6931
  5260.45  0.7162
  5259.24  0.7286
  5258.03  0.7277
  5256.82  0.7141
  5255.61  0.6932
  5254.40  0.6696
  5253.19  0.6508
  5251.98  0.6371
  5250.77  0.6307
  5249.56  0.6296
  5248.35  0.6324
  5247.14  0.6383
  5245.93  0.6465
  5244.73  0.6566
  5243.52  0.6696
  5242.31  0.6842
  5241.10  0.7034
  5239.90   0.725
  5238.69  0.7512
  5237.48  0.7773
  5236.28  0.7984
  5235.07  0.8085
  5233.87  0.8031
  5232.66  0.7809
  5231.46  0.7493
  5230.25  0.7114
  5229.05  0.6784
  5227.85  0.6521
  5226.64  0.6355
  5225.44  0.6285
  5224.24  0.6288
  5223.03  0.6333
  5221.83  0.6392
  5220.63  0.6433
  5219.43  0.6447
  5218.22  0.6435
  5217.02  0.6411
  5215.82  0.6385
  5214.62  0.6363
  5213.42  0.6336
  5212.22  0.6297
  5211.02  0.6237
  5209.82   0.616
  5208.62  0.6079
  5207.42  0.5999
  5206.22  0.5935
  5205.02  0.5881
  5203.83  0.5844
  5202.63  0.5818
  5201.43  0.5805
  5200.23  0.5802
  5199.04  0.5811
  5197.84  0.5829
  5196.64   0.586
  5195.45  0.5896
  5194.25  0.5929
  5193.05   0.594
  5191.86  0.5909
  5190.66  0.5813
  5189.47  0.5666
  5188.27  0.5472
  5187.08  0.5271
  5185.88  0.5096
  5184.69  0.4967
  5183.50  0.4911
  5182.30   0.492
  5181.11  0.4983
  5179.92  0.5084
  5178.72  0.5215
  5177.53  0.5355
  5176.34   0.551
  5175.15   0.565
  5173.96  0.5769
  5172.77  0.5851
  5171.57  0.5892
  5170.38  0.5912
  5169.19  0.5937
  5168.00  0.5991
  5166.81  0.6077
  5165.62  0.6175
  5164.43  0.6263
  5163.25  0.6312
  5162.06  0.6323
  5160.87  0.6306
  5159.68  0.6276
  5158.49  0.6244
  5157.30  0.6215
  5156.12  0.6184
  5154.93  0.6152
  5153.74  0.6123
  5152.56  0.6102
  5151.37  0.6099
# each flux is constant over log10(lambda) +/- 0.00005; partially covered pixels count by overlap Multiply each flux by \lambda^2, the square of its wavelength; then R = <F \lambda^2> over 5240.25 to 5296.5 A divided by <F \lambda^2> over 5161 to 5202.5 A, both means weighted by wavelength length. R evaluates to 1.23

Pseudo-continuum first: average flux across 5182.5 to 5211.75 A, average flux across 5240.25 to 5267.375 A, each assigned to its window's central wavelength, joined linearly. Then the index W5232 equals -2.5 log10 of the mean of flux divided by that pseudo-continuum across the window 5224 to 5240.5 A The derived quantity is -0.15 mag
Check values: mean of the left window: 0.574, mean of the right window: 0.666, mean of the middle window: 0.726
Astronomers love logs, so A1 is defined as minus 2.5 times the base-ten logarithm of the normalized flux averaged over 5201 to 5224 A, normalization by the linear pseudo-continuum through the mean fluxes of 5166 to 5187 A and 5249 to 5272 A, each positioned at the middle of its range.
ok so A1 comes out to -0.05 mag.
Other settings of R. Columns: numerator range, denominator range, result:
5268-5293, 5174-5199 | 1.30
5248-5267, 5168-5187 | 1.27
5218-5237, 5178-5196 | 1.31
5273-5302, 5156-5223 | 1.24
